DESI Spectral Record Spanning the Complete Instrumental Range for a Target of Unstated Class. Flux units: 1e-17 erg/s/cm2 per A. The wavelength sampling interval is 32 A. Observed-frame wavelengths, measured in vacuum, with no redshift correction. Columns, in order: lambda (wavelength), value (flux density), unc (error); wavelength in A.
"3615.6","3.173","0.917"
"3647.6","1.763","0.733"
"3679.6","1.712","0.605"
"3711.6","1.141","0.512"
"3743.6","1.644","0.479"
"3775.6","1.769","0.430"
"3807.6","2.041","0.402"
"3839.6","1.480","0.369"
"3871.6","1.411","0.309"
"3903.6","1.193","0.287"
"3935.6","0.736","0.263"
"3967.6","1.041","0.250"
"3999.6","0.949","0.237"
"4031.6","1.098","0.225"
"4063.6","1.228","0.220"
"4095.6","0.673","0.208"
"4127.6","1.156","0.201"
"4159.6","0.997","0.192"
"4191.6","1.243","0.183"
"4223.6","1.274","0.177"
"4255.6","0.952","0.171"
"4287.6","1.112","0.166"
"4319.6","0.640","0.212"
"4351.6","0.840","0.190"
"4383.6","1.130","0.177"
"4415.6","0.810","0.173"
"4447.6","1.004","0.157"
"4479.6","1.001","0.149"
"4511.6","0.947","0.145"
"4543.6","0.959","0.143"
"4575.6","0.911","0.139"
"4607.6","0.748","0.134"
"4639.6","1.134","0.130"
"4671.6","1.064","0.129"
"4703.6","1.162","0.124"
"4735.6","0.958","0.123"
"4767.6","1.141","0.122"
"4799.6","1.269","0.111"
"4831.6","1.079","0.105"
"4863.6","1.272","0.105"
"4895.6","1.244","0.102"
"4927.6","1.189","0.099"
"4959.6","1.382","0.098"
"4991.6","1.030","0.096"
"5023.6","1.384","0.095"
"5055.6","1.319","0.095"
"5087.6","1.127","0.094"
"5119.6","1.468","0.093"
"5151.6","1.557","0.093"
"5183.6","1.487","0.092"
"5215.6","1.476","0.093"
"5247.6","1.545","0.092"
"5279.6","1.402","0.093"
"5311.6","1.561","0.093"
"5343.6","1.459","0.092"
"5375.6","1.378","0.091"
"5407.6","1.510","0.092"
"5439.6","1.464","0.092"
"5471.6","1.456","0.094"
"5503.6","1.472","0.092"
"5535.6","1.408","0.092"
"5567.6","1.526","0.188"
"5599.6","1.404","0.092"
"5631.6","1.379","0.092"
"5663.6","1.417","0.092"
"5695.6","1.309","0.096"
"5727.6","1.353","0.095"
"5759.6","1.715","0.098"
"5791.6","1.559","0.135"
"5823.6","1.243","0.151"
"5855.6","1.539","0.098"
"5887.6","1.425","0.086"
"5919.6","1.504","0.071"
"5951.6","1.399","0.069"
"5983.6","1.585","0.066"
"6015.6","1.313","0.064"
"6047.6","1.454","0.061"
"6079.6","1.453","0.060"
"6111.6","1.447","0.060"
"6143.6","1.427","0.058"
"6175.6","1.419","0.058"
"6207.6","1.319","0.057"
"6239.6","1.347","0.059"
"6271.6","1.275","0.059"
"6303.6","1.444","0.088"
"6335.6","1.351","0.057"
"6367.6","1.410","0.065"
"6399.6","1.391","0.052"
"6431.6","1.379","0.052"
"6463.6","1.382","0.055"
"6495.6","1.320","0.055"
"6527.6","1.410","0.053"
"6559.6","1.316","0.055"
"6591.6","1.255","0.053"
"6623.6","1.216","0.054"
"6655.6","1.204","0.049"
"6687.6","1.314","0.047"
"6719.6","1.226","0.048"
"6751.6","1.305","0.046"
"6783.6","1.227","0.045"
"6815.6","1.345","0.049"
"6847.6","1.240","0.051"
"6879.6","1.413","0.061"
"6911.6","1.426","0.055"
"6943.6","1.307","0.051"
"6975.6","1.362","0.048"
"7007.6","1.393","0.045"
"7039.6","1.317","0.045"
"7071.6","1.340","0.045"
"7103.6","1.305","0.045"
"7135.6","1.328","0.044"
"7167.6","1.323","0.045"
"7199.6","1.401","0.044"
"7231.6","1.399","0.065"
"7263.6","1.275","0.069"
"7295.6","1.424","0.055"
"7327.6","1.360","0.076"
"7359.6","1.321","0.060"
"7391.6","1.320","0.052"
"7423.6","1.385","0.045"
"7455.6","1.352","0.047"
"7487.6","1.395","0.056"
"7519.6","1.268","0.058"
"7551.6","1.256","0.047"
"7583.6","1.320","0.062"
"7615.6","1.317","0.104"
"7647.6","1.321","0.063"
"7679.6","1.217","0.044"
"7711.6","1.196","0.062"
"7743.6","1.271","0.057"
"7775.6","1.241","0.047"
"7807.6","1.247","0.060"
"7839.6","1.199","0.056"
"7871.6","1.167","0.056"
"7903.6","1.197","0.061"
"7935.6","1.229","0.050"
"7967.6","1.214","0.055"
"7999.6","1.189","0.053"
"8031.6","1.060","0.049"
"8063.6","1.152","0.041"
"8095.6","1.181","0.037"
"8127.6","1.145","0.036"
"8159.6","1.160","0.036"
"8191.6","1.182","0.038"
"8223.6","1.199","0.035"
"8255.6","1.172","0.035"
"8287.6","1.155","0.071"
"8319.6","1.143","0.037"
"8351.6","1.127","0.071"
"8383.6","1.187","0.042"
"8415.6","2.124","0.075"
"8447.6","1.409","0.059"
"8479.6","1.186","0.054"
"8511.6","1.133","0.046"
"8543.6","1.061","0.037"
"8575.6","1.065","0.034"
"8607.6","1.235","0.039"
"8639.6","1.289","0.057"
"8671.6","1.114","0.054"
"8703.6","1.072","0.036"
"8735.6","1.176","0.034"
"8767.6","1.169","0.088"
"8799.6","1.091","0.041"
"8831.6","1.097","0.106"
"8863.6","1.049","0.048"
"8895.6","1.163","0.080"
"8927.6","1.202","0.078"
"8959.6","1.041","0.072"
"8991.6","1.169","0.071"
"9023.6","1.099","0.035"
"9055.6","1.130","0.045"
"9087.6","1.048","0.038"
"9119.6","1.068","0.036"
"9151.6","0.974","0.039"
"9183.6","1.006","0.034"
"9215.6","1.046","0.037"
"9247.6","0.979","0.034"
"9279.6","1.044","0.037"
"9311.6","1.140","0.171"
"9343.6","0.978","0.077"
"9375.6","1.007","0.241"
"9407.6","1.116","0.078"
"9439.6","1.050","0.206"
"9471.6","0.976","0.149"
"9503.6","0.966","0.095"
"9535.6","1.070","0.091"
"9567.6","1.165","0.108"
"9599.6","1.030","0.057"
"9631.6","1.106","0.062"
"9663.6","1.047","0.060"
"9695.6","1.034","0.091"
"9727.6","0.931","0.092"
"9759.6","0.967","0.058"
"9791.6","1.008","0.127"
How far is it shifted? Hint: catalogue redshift 0.28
